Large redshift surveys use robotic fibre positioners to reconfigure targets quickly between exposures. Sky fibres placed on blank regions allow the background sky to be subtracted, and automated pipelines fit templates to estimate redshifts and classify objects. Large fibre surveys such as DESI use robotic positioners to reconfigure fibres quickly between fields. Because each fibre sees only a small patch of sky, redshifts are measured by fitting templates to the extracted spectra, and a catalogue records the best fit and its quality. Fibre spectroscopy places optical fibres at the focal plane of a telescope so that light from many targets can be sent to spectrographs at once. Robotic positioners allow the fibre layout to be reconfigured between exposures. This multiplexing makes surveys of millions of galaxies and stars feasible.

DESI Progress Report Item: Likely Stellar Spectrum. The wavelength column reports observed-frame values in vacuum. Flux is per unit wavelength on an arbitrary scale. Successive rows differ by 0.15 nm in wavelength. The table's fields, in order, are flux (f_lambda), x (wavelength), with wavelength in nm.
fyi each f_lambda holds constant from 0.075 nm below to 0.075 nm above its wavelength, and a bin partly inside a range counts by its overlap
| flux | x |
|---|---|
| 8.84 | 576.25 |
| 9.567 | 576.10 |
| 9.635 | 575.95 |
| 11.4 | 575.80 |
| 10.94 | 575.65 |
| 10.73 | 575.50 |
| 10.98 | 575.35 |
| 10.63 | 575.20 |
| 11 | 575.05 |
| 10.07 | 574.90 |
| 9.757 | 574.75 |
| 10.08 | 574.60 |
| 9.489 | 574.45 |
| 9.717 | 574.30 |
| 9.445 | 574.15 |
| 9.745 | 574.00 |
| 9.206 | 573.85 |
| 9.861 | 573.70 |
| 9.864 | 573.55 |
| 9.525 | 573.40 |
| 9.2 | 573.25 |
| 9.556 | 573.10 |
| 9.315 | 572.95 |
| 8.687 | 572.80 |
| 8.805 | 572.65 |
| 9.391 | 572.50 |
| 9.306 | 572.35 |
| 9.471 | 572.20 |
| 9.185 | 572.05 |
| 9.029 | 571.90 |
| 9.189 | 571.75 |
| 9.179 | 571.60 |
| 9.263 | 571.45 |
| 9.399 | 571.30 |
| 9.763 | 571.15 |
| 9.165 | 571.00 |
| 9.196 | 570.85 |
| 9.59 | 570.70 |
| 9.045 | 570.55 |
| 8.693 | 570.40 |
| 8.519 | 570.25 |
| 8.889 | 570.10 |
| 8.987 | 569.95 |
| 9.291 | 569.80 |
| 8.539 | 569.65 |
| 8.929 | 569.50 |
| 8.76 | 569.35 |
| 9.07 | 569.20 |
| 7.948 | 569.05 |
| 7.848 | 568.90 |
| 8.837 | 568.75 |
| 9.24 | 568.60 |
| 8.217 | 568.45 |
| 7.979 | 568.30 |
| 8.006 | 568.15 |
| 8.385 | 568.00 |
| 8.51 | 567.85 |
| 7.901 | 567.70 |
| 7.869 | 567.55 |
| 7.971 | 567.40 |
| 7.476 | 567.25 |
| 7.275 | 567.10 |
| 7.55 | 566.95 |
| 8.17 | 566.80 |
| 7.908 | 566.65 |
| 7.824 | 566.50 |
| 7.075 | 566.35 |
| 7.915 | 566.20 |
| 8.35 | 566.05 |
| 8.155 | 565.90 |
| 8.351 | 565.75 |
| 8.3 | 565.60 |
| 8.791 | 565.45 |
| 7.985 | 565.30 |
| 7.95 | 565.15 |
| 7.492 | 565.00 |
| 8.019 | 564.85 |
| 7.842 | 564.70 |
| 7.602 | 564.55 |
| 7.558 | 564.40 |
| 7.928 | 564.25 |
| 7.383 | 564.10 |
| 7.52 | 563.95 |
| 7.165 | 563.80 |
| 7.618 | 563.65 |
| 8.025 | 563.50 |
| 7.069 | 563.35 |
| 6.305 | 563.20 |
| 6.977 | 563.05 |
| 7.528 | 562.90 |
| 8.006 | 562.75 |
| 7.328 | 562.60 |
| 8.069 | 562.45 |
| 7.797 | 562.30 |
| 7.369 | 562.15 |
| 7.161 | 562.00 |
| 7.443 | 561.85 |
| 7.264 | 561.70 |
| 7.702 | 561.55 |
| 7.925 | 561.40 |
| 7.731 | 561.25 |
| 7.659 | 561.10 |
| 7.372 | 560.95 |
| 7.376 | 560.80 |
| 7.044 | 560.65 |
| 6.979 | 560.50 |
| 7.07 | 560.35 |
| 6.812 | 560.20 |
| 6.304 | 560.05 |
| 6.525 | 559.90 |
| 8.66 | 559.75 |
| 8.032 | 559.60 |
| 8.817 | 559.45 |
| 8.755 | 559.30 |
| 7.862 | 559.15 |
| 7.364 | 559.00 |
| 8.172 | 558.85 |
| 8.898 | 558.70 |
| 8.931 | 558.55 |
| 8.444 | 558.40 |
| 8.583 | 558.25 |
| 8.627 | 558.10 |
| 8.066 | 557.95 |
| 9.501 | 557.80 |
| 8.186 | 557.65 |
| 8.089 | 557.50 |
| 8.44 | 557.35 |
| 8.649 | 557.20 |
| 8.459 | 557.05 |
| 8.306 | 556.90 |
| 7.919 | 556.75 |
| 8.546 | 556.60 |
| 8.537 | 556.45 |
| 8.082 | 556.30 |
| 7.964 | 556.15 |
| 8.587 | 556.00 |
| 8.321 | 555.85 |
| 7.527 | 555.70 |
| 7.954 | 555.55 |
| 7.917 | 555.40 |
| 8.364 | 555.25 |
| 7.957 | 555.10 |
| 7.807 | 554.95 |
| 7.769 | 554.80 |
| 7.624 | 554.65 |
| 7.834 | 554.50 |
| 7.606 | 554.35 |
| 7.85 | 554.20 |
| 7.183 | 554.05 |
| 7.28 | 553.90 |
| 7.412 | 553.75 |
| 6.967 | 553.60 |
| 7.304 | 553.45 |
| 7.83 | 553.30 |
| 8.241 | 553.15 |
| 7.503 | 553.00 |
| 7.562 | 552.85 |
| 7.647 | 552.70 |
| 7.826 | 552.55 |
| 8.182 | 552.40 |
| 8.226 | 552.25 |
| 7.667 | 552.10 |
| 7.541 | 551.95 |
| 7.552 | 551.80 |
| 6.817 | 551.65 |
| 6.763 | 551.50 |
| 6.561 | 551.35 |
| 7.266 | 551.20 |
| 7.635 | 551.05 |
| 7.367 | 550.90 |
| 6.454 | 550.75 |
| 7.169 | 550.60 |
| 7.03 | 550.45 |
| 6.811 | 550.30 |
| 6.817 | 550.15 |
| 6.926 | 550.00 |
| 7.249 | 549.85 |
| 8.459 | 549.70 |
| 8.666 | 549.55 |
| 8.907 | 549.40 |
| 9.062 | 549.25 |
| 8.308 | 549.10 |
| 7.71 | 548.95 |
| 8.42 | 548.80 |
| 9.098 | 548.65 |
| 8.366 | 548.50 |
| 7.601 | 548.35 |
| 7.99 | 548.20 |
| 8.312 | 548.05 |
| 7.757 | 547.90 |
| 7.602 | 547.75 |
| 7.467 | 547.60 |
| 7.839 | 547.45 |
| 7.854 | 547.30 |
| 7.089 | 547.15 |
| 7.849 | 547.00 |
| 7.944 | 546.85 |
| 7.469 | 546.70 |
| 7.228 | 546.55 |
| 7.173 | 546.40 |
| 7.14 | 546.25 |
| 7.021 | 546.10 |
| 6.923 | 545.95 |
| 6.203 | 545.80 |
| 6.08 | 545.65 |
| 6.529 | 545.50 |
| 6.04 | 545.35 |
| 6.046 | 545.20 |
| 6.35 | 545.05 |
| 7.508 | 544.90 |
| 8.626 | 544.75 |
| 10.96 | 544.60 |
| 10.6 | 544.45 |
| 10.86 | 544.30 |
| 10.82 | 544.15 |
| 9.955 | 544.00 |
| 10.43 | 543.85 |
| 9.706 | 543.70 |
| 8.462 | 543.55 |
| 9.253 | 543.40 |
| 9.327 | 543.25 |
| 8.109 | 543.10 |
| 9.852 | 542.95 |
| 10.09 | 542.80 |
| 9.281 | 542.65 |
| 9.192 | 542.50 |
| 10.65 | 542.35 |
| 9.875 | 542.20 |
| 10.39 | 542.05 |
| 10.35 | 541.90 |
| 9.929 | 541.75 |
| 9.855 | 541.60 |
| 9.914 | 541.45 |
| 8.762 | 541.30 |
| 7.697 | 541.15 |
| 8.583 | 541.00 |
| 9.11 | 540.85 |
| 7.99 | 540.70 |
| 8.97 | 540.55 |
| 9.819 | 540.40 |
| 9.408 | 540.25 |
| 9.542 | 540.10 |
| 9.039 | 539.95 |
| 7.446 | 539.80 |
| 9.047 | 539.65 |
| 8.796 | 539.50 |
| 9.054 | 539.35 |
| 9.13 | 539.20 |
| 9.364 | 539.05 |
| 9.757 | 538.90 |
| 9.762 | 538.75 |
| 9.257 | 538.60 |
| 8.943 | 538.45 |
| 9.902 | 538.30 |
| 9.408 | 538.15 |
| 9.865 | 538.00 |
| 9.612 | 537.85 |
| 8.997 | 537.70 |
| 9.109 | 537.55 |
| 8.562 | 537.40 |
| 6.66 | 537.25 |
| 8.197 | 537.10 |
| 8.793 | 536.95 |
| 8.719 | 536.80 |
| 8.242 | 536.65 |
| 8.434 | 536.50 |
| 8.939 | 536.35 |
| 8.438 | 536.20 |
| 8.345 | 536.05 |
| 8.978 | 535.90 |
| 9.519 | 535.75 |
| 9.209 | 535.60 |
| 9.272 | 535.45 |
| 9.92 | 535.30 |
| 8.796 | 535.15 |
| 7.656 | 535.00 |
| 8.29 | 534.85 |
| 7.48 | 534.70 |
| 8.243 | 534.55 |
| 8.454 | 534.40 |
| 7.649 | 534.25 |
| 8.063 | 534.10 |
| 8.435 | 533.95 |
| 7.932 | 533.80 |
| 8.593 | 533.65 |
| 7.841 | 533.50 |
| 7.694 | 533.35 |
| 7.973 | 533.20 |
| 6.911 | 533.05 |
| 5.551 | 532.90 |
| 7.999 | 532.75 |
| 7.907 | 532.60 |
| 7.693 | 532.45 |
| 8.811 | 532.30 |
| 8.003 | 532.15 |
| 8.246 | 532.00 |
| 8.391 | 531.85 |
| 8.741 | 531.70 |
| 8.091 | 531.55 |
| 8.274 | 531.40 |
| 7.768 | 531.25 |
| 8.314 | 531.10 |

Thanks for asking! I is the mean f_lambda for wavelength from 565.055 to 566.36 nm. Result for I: 8.14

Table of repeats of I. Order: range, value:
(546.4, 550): 7.97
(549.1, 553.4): 7.57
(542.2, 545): 9.63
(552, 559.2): 8.03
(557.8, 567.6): 7.75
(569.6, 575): 9.33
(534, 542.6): 8.97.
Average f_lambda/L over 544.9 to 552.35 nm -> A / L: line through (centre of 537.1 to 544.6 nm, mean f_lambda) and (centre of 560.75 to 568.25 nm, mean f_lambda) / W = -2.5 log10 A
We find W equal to 0.18 mag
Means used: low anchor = 9.36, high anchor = 7.72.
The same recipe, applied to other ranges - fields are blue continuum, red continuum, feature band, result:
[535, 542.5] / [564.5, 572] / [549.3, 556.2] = 0.155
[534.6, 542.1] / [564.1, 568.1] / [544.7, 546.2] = 0.283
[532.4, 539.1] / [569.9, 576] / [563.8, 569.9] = 0.165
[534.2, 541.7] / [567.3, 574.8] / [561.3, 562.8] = 0.180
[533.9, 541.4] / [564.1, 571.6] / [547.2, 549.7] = 0.059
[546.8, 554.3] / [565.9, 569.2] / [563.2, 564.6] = 0.068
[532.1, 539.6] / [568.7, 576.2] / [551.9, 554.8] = 0.173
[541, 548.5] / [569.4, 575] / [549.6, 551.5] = 0.208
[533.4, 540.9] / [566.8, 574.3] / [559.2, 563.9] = 0.181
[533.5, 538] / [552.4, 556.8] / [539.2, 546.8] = -0.060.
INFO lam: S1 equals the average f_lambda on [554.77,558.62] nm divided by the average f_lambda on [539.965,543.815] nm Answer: 0.9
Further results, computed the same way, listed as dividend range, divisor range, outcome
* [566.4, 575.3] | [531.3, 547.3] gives 1.04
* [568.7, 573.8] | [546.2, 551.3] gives 1.18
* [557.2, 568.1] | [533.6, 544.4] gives 0.86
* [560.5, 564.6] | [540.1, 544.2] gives 0.79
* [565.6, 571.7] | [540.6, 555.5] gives 1.05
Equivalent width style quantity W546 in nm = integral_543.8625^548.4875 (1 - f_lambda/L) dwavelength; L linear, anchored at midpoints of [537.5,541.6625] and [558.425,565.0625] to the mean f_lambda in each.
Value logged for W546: 0.44 nm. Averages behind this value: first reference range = 9.15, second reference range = 7.61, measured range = 7.87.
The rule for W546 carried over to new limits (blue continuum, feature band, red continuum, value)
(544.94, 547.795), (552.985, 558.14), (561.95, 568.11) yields -0.43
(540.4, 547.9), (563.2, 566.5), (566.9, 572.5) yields 0.34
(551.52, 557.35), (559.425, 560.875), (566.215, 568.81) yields 0.11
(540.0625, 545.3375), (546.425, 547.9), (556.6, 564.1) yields 0.22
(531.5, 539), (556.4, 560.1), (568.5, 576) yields 0.32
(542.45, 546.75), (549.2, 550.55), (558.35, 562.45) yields 0.07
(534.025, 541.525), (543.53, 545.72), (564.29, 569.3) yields 0.01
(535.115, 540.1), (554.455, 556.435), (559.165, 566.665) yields 0.01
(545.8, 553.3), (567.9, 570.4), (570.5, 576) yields 0.20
